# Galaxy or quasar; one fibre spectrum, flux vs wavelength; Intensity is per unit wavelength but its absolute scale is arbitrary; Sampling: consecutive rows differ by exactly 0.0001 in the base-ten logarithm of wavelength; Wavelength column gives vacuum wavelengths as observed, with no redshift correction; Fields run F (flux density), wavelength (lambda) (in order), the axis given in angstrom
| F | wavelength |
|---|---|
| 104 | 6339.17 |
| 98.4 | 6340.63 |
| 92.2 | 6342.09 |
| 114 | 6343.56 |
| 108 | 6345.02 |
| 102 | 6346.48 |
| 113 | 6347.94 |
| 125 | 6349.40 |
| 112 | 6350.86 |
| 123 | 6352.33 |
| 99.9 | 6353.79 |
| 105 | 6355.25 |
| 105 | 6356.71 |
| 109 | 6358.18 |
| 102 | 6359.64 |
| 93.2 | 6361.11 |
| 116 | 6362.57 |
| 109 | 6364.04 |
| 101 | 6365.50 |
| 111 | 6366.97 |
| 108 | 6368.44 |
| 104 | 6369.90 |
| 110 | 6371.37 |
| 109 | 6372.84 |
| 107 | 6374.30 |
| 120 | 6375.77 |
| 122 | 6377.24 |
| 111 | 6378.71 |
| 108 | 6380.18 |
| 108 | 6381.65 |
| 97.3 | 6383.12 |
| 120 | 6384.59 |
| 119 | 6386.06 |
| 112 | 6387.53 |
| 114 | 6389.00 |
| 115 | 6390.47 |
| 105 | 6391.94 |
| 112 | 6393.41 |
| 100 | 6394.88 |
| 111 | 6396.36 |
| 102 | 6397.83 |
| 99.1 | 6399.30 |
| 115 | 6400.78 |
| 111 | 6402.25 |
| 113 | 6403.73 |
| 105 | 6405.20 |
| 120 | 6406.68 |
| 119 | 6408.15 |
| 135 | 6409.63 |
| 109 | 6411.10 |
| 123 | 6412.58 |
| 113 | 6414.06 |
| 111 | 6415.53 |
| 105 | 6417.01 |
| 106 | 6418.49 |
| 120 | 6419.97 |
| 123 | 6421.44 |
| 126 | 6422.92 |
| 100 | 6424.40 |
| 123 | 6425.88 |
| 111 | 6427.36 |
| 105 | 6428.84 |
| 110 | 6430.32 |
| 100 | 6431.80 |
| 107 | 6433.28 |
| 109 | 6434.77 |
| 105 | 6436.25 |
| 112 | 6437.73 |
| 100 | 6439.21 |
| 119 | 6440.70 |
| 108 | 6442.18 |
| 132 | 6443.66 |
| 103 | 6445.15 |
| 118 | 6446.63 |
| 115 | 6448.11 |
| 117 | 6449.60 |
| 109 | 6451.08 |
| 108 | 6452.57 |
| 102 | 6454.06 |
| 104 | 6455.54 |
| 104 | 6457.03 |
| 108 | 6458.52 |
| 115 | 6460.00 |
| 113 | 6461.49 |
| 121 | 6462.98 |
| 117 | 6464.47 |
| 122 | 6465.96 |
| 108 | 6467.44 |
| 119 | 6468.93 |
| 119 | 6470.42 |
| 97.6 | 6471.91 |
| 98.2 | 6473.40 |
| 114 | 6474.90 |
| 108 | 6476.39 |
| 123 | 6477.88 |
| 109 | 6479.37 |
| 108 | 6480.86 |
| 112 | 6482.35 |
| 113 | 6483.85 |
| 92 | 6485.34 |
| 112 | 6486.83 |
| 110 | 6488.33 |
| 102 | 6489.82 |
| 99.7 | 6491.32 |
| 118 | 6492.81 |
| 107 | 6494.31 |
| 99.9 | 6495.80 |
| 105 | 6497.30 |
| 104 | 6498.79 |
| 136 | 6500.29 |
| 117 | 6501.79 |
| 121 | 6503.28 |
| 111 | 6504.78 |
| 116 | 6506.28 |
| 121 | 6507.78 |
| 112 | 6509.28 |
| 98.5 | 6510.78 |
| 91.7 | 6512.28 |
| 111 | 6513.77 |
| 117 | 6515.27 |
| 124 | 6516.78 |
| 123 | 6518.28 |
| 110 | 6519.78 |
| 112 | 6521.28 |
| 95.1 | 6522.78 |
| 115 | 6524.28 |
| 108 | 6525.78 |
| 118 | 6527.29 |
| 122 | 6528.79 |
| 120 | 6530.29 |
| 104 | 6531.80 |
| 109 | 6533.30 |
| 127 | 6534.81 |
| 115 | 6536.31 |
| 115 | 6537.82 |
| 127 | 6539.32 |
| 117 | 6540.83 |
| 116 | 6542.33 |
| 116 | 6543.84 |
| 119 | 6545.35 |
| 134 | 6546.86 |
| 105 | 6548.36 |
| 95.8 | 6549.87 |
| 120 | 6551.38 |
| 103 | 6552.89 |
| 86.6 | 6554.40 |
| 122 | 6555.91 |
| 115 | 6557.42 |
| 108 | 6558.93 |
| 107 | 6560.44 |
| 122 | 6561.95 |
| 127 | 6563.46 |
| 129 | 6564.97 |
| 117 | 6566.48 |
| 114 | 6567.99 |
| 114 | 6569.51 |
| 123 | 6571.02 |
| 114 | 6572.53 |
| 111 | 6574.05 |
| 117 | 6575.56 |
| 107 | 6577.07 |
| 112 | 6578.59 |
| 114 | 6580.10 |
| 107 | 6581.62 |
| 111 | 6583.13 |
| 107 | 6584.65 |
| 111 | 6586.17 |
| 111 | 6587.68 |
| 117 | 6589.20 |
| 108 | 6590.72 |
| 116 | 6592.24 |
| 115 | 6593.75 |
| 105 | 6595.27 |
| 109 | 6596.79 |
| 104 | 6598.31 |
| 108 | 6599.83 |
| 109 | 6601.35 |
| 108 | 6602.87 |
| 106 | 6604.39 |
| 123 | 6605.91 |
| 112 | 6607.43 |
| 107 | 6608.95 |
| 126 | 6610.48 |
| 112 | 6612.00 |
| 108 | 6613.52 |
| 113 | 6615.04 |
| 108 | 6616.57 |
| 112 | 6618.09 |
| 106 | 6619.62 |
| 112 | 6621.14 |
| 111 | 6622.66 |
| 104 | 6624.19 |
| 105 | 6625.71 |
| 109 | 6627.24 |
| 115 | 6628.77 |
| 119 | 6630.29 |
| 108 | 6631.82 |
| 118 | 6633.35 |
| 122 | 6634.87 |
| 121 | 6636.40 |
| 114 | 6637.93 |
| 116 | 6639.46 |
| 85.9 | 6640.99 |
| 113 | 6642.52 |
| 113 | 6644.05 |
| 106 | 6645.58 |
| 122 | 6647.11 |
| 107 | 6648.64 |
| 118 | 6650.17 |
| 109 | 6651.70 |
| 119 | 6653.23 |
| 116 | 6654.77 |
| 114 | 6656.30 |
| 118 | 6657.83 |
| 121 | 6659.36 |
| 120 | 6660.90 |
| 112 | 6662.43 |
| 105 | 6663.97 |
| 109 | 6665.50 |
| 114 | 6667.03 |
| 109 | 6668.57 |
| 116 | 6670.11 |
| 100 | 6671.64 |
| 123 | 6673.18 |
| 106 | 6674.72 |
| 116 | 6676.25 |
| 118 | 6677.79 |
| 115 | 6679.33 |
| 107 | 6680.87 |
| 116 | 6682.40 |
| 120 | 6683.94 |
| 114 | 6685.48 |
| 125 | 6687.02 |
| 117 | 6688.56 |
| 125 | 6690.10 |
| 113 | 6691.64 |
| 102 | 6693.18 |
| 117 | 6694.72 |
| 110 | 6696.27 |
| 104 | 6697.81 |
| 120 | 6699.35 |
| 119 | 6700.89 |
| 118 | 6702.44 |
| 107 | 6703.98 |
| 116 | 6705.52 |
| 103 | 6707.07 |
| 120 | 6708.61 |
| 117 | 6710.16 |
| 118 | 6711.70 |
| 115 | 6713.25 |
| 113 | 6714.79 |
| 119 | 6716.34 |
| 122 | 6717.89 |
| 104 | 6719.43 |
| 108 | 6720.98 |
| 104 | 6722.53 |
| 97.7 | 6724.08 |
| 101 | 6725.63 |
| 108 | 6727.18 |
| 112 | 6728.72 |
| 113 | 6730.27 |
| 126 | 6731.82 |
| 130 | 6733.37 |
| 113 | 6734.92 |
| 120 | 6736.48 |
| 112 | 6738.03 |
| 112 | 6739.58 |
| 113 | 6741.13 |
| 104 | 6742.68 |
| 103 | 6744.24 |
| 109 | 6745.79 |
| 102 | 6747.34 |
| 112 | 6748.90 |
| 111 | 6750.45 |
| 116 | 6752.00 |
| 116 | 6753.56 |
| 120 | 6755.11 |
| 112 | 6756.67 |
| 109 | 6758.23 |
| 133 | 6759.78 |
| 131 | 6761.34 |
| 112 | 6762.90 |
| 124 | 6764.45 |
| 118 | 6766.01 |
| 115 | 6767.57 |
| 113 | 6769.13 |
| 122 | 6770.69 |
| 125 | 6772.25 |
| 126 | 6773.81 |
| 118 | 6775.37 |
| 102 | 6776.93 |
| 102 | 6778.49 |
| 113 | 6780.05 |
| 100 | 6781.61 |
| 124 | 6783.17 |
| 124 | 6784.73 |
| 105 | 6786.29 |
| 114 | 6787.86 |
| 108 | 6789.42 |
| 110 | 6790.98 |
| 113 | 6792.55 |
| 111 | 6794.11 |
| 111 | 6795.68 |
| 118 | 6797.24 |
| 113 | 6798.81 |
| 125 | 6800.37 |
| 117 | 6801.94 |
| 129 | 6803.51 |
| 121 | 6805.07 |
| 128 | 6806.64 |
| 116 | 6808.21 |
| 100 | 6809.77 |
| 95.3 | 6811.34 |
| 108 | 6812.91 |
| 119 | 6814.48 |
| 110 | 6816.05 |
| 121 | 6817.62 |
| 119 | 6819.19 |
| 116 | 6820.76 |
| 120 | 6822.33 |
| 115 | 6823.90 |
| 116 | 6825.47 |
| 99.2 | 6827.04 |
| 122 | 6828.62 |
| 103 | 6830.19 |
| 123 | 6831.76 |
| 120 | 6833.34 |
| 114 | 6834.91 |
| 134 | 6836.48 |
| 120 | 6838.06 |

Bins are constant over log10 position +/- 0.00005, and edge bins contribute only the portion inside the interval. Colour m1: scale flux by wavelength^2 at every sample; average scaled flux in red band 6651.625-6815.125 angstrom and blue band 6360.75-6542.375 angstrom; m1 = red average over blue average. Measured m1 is 1.11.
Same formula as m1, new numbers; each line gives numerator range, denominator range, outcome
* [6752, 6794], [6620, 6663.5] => 1.06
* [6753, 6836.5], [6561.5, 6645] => 1.09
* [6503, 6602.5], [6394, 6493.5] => 1.05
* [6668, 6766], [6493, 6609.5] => 1.06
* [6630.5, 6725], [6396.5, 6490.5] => 1.09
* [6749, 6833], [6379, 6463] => 1.16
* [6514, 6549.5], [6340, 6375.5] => 1.14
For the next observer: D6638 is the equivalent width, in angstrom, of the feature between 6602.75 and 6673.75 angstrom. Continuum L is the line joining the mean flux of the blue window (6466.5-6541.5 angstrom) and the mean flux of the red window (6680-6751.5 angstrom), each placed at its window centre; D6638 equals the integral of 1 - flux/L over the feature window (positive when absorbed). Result 0.0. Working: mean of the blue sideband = 112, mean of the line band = 112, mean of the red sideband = 113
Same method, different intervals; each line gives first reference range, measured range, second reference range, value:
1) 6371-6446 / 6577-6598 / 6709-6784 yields 0.4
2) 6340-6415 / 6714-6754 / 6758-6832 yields 1.1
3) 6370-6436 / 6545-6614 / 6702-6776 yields 0.4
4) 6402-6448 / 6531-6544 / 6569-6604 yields -0.5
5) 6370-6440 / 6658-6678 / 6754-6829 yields 0.2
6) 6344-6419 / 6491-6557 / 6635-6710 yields -0.5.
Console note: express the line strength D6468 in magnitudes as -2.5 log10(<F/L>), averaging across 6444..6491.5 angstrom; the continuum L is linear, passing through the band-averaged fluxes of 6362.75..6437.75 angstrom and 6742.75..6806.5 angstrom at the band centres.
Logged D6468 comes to 0.02 mag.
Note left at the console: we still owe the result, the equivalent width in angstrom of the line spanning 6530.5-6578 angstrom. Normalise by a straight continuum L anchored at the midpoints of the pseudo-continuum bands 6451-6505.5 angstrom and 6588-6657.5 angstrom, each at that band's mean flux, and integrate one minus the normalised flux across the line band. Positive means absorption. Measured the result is -1.55 angstrom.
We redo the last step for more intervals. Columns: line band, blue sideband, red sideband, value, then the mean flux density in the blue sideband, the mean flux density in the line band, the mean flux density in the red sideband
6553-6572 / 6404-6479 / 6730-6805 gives -0.25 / 112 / 115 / 115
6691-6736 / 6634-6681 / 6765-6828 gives 0.36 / 113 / 113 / 115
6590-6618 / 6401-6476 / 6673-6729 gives 0.46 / 112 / 111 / 113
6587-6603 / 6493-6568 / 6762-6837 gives 0.56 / 114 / 110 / 115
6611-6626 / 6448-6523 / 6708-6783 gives 0.39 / 111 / 110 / 114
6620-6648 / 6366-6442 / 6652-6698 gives 0.47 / 111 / 112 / 114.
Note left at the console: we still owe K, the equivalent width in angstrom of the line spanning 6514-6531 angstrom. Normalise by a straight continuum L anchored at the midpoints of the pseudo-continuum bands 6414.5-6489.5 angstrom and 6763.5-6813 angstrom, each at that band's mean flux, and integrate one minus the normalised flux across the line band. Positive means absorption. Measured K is -0.5 angstrom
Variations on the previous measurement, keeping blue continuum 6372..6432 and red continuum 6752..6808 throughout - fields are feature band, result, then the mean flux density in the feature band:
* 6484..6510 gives 0.56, 111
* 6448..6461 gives 0.45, 109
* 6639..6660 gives 0.45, 113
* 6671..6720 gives 0.50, 114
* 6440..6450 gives -0.29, 116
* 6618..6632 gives 0.57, 110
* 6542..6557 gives 0.29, 112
